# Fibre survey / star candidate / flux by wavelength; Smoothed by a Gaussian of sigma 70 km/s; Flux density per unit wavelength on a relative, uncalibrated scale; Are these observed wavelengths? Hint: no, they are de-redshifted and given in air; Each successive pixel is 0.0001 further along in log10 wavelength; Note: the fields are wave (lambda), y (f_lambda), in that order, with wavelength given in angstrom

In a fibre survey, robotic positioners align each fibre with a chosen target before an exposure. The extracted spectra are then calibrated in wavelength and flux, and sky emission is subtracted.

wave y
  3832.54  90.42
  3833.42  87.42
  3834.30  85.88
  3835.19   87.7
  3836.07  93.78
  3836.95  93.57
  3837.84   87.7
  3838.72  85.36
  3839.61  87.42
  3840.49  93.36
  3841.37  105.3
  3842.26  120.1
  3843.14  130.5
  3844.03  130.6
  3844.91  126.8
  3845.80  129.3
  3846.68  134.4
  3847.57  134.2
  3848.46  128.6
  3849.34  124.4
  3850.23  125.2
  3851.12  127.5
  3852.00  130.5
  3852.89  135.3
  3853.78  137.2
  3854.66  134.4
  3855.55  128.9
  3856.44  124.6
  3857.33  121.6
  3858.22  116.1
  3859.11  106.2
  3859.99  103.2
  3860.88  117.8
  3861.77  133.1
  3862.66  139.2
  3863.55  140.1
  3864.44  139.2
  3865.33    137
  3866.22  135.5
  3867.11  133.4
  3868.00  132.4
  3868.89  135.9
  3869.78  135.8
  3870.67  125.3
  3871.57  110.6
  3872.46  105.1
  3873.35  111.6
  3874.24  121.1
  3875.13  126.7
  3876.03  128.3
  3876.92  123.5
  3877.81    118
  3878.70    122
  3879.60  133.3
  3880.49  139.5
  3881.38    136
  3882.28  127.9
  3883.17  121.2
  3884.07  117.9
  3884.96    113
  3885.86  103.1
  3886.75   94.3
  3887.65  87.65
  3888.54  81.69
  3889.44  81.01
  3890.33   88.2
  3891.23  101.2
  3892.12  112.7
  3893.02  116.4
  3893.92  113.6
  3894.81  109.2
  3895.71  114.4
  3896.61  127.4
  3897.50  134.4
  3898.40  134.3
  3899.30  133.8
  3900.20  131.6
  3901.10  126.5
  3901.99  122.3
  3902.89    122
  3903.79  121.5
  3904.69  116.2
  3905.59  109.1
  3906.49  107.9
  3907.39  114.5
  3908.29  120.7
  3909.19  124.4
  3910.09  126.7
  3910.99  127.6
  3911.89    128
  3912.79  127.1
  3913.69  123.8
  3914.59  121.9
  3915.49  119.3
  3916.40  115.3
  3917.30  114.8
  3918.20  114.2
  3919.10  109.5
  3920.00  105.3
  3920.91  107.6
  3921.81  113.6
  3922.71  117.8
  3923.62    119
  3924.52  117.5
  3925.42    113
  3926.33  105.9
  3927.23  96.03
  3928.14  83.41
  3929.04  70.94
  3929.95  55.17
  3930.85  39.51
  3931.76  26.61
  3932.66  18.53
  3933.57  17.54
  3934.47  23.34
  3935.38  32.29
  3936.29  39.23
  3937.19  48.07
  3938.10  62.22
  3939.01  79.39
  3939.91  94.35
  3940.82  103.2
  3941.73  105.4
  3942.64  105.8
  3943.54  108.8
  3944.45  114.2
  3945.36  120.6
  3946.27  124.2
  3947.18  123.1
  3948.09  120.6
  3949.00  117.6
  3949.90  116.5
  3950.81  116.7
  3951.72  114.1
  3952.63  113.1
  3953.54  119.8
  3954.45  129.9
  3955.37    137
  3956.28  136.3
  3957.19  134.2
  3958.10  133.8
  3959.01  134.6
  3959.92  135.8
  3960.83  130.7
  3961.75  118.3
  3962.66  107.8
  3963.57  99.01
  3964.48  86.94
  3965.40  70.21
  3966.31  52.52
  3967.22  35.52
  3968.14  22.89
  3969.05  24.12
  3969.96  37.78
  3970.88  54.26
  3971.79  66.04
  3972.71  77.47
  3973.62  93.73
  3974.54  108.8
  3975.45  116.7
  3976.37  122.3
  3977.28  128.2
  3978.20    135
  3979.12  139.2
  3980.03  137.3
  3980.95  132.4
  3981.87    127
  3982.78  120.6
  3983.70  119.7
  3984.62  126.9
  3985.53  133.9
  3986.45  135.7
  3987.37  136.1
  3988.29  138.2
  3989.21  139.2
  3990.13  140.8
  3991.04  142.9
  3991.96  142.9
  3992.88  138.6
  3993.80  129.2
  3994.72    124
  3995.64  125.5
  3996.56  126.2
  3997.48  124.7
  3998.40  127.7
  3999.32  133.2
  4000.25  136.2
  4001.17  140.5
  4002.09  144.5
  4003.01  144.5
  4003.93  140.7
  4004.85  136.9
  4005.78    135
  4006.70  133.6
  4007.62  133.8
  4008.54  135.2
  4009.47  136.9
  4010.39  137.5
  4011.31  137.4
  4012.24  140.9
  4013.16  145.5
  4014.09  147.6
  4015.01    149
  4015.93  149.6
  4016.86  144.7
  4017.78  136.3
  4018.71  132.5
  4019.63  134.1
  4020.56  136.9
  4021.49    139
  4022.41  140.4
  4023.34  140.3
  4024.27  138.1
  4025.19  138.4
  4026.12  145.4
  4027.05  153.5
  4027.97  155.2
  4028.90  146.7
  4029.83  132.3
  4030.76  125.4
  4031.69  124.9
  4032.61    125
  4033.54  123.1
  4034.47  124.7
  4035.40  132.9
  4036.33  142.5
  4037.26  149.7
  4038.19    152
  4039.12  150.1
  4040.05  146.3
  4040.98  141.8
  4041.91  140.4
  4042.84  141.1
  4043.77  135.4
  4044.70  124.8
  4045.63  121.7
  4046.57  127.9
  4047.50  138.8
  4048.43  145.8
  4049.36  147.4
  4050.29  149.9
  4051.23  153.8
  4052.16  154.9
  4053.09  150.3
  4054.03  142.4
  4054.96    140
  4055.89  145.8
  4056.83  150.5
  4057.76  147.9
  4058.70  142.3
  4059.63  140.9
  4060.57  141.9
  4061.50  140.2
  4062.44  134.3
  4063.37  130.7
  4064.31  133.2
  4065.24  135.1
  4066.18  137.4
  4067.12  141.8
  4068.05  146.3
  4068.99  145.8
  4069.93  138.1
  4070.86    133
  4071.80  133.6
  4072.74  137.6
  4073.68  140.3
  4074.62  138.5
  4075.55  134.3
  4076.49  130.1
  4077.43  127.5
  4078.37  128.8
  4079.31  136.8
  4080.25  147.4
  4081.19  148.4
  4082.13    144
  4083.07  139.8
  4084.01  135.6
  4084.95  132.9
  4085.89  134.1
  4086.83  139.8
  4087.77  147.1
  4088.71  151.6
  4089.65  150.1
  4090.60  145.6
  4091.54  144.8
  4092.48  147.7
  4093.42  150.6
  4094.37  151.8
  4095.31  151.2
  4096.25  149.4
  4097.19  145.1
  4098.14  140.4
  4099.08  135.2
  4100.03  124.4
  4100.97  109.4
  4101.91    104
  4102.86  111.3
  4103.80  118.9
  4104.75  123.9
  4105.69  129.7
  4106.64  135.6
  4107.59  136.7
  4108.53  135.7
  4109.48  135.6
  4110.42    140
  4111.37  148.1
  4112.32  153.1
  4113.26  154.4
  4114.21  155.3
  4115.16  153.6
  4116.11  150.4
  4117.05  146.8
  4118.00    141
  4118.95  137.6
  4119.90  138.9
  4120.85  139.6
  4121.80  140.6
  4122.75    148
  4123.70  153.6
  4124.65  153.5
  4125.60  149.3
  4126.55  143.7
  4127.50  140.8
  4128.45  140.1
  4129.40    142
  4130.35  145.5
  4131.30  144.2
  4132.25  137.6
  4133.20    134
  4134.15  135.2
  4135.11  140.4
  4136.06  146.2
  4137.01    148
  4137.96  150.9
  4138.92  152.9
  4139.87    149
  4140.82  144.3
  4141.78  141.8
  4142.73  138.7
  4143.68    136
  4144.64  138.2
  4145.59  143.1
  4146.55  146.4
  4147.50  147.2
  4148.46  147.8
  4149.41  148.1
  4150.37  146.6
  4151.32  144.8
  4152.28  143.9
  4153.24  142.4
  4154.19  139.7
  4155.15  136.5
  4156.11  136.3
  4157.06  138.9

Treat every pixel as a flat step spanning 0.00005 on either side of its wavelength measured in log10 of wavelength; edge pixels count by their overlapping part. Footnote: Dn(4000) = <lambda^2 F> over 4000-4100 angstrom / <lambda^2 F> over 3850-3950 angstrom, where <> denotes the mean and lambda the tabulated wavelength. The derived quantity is 1.4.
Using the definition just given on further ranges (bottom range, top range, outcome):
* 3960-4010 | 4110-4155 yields 1.34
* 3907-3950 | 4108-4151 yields 1.66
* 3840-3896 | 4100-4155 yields 1.33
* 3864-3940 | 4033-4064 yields 1.42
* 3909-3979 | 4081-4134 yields 1.57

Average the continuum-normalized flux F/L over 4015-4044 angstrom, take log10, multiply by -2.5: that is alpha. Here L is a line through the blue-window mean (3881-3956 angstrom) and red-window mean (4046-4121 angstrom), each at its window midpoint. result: -0.09 mag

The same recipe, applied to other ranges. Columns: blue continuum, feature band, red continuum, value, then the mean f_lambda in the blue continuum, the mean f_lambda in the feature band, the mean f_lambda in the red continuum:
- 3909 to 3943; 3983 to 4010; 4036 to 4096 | -0.16 mag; 90.5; 134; 141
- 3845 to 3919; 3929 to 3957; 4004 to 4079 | 0.40 mag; 122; 88.9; 139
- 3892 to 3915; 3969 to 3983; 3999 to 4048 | 0.27 mag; 122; 103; 139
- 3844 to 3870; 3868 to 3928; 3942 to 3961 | 0.09 mag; 129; 117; 123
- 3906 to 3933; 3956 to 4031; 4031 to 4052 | 0.01 mag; 103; 124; 138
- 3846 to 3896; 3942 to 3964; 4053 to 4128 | 0.06 mag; 121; 121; 140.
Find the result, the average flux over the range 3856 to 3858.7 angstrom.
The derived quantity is 120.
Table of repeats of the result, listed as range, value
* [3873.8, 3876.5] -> 125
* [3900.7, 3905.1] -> 122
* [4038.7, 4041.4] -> 146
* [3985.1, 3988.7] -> 136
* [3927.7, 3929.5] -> 77.1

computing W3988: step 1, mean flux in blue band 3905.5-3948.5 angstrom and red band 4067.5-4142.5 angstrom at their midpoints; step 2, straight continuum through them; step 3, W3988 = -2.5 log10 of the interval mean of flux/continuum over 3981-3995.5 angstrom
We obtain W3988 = -0.19 mag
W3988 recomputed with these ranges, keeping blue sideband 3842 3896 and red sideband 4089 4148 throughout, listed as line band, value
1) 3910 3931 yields 0.17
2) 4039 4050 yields -0.02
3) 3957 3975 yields 0.45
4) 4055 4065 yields -0.03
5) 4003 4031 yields -0.05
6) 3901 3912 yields 0.04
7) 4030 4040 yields -0.01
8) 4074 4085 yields 0.01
